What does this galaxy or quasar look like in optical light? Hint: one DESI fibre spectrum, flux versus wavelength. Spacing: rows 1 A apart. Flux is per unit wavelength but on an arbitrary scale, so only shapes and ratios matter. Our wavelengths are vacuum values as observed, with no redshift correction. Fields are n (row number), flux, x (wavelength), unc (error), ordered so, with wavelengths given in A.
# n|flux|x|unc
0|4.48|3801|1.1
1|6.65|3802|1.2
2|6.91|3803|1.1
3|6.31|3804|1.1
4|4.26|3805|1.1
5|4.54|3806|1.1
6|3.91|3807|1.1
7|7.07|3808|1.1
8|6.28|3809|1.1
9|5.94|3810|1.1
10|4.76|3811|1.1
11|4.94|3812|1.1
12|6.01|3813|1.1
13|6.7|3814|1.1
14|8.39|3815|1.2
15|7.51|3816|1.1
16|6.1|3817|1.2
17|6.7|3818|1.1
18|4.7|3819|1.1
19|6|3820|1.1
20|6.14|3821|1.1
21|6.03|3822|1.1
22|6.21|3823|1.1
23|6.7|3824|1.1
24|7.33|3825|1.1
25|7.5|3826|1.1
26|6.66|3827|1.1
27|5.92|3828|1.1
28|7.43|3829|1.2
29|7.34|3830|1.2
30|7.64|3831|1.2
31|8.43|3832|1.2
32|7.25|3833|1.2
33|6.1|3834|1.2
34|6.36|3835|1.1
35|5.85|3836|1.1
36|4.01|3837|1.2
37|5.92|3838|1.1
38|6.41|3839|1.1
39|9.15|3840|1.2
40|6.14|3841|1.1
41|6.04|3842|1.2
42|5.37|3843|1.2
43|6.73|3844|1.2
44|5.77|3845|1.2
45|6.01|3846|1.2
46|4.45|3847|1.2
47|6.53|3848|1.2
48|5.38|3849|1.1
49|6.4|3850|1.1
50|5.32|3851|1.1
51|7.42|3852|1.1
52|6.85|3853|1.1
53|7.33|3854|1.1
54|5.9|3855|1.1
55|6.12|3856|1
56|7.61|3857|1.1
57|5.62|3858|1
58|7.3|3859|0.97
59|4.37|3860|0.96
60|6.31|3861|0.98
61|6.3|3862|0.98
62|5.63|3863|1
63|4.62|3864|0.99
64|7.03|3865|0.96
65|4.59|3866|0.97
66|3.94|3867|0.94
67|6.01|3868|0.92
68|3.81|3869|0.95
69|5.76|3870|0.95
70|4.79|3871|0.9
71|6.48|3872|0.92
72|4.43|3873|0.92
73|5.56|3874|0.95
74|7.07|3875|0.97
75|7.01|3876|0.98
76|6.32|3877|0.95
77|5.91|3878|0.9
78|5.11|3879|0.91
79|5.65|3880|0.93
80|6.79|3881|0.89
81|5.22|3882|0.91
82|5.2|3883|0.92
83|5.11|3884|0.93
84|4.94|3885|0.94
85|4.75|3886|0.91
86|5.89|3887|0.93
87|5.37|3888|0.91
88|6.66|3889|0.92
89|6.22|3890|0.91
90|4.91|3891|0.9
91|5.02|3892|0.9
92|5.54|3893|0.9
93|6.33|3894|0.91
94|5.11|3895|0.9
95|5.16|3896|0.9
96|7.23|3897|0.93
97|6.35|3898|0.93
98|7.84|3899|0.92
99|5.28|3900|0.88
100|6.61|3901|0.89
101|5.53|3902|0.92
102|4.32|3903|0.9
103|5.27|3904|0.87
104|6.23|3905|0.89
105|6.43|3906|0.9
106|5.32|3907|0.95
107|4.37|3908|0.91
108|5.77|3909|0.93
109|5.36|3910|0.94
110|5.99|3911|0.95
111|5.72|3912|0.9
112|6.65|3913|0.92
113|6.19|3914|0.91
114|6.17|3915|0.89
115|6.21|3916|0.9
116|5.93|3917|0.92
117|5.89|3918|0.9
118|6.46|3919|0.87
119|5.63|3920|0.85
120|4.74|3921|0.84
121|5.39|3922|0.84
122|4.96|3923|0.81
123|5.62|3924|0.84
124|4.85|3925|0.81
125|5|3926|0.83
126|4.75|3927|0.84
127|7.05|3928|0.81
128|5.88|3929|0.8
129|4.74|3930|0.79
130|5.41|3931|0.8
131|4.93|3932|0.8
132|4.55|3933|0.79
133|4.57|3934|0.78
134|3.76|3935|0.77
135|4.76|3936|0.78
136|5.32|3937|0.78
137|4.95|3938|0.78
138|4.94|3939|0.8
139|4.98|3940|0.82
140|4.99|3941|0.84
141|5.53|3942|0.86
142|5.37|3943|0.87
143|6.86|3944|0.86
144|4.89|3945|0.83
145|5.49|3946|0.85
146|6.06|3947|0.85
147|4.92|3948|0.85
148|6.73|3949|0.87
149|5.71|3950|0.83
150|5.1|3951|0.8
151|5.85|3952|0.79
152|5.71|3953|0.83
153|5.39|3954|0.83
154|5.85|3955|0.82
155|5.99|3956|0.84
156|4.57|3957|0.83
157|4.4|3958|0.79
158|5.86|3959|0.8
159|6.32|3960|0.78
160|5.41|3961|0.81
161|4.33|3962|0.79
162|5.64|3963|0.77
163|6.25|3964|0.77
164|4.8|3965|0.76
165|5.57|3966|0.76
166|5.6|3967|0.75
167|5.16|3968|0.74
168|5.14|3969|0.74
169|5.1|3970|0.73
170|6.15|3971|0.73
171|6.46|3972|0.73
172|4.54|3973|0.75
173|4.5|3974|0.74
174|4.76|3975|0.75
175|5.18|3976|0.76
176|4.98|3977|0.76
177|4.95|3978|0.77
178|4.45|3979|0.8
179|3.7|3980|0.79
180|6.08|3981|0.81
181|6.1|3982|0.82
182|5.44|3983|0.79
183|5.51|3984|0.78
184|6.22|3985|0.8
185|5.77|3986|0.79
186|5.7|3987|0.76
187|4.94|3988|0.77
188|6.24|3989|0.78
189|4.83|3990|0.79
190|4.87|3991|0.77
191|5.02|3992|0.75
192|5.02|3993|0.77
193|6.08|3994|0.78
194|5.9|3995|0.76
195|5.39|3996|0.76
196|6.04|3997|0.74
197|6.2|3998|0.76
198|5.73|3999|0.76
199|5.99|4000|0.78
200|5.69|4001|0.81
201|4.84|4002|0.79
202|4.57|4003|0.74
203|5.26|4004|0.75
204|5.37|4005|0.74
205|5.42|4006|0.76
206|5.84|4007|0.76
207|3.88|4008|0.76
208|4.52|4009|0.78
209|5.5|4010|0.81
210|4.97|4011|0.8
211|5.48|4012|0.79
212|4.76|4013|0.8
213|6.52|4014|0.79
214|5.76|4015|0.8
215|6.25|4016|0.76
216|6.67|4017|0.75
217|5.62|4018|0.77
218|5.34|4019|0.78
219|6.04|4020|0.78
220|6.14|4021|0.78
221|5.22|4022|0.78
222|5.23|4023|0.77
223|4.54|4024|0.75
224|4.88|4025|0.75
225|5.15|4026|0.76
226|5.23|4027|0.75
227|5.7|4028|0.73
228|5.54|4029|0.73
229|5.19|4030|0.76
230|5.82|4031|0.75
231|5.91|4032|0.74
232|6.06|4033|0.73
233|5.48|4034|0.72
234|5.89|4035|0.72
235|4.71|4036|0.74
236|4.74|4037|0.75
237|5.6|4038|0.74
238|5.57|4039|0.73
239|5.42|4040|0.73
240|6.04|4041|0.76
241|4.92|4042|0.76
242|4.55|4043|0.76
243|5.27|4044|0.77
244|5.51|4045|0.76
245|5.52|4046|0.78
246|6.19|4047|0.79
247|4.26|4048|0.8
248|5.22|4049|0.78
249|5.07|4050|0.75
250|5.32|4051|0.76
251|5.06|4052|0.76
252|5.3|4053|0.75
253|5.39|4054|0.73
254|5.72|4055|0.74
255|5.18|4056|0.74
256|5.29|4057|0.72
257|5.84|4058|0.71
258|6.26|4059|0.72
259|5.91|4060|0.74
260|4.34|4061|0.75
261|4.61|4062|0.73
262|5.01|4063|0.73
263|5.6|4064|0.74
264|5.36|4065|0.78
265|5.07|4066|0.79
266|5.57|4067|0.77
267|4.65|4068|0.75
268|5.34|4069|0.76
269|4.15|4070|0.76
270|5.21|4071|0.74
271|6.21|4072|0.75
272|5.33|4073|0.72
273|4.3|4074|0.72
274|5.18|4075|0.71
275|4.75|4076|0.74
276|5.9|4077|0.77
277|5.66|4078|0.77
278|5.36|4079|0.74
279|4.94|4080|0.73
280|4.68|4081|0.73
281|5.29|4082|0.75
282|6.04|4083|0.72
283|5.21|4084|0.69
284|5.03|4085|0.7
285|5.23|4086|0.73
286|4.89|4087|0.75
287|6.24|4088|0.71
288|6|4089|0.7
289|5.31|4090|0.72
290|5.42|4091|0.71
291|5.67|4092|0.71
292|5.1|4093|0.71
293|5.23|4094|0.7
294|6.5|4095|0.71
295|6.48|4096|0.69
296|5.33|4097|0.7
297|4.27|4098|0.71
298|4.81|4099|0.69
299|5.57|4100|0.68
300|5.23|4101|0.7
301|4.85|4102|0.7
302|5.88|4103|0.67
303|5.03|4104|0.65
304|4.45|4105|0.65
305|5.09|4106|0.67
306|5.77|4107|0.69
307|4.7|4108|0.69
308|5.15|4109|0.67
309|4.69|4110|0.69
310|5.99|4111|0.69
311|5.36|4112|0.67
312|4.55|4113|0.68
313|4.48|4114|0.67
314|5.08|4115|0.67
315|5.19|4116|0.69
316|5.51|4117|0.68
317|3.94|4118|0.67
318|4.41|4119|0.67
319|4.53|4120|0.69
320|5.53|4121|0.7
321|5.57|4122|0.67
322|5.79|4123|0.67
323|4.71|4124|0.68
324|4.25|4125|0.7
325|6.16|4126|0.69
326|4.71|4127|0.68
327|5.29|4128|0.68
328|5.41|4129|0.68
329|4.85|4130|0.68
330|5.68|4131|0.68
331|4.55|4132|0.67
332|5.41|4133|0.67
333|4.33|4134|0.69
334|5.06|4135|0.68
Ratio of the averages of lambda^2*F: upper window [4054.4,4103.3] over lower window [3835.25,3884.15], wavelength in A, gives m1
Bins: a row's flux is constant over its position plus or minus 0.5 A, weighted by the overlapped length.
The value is 1.01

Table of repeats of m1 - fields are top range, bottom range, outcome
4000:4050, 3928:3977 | 1.05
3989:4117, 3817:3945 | 1.00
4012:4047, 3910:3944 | 1.07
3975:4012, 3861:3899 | 1.00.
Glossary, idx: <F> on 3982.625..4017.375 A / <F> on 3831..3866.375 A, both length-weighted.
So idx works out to 0.9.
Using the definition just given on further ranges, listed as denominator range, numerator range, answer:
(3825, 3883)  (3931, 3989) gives 0.87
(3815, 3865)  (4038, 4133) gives 0.82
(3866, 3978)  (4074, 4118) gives 0.96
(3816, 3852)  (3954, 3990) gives 0.84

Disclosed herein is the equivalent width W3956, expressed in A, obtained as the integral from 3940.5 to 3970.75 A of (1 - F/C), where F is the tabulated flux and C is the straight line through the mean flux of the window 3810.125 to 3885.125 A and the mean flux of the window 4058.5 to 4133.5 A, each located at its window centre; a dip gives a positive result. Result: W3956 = 1.2 A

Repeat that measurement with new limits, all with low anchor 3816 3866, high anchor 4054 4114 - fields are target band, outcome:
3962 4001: 2.1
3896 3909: 0.4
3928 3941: 2.1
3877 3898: 1.7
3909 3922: 0.3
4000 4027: 1.0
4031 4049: 0.2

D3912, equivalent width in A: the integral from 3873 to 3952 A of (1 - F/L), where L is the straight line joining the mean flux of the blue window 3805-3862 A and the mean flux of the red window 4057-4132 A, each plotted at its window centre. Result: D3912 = 5.0 A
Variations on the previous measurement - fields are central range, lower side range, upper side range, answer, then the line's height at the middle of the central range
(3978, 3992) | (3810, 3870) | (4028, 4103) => 0.8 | 5.65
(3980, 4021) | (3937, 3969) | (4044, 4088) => -1.1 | 5.37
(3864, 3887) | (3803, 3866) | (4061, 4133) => 2.1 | 6.07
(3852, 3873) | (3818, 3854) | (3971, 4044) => 1.4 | 6.25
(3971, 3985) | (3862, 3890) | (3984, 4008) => 0.7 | 5.5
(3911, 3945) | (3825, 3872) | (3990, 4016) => 2.1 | 5.77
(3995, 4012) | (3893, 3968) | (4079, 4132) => 0.2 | 5.4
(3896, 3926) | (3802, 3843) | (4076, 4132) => 1.0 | 5.98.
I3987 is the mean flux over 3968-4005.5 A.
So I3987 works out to 5.37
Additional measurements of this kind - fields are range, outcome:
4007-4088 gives 5.33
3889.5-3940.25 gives 5.54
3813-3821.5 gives 6.5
